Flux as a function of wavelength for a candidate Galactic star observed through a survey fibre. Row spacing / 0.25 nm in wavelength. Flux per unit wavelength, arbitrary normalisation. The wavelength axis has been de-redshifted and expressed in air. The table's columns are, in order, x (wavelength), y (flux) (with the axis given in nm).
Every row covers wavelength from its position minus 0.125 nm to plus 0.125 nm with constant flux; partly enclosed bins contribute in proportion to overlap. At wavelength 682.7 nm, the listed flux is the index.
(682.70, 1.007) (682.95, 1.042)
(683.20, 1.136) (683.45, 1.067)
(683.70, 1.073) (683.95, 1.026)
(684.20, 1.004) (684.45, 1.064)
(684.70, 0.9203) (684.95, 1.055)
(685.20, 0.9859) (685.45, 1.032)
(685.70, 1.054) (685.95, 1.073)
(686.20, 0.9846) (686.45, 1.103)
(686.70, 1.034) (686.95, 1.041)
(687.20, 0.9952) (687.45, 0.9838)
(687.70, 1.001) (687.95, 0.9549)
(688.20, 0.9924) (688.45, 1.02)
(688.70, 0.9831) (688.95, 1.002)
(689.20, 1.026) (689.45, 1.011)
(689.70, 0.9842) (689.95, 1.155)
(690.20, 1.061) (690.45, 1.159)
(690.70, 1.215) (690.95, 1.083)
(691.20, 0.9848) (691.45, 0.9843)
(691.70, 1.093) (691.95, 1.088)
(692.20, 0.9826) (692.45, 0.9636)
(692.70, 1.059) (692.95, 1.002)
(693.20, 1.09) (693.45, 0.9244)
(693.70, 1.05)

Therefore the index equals 1.007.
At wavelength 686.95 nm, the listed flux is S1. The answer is 1.041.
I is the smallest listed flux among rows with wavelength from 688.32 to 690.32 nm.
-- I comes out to 0.9831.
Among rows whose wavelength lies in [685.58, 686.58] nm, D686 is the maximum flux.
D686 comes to 1.103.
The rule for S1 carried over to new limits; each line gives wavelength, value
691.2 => 0.9848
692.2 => 0.9826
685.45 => 1.032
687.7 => 1.001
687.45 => 0.9838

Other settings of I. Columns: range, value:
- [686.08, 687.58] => 0.9838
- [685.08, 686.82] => 0.9846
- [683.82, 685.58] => 0.9203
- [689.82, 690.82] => 1.061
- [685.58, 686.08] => 1.054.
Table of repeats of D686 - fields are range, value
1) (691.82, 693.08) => 1.088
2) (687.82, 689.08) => 1.02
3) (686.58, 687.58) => 1.041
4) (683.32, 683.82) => 1.073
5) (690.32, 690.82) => 1.215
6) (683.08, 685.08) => 1.136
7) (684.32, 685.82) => 1.064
